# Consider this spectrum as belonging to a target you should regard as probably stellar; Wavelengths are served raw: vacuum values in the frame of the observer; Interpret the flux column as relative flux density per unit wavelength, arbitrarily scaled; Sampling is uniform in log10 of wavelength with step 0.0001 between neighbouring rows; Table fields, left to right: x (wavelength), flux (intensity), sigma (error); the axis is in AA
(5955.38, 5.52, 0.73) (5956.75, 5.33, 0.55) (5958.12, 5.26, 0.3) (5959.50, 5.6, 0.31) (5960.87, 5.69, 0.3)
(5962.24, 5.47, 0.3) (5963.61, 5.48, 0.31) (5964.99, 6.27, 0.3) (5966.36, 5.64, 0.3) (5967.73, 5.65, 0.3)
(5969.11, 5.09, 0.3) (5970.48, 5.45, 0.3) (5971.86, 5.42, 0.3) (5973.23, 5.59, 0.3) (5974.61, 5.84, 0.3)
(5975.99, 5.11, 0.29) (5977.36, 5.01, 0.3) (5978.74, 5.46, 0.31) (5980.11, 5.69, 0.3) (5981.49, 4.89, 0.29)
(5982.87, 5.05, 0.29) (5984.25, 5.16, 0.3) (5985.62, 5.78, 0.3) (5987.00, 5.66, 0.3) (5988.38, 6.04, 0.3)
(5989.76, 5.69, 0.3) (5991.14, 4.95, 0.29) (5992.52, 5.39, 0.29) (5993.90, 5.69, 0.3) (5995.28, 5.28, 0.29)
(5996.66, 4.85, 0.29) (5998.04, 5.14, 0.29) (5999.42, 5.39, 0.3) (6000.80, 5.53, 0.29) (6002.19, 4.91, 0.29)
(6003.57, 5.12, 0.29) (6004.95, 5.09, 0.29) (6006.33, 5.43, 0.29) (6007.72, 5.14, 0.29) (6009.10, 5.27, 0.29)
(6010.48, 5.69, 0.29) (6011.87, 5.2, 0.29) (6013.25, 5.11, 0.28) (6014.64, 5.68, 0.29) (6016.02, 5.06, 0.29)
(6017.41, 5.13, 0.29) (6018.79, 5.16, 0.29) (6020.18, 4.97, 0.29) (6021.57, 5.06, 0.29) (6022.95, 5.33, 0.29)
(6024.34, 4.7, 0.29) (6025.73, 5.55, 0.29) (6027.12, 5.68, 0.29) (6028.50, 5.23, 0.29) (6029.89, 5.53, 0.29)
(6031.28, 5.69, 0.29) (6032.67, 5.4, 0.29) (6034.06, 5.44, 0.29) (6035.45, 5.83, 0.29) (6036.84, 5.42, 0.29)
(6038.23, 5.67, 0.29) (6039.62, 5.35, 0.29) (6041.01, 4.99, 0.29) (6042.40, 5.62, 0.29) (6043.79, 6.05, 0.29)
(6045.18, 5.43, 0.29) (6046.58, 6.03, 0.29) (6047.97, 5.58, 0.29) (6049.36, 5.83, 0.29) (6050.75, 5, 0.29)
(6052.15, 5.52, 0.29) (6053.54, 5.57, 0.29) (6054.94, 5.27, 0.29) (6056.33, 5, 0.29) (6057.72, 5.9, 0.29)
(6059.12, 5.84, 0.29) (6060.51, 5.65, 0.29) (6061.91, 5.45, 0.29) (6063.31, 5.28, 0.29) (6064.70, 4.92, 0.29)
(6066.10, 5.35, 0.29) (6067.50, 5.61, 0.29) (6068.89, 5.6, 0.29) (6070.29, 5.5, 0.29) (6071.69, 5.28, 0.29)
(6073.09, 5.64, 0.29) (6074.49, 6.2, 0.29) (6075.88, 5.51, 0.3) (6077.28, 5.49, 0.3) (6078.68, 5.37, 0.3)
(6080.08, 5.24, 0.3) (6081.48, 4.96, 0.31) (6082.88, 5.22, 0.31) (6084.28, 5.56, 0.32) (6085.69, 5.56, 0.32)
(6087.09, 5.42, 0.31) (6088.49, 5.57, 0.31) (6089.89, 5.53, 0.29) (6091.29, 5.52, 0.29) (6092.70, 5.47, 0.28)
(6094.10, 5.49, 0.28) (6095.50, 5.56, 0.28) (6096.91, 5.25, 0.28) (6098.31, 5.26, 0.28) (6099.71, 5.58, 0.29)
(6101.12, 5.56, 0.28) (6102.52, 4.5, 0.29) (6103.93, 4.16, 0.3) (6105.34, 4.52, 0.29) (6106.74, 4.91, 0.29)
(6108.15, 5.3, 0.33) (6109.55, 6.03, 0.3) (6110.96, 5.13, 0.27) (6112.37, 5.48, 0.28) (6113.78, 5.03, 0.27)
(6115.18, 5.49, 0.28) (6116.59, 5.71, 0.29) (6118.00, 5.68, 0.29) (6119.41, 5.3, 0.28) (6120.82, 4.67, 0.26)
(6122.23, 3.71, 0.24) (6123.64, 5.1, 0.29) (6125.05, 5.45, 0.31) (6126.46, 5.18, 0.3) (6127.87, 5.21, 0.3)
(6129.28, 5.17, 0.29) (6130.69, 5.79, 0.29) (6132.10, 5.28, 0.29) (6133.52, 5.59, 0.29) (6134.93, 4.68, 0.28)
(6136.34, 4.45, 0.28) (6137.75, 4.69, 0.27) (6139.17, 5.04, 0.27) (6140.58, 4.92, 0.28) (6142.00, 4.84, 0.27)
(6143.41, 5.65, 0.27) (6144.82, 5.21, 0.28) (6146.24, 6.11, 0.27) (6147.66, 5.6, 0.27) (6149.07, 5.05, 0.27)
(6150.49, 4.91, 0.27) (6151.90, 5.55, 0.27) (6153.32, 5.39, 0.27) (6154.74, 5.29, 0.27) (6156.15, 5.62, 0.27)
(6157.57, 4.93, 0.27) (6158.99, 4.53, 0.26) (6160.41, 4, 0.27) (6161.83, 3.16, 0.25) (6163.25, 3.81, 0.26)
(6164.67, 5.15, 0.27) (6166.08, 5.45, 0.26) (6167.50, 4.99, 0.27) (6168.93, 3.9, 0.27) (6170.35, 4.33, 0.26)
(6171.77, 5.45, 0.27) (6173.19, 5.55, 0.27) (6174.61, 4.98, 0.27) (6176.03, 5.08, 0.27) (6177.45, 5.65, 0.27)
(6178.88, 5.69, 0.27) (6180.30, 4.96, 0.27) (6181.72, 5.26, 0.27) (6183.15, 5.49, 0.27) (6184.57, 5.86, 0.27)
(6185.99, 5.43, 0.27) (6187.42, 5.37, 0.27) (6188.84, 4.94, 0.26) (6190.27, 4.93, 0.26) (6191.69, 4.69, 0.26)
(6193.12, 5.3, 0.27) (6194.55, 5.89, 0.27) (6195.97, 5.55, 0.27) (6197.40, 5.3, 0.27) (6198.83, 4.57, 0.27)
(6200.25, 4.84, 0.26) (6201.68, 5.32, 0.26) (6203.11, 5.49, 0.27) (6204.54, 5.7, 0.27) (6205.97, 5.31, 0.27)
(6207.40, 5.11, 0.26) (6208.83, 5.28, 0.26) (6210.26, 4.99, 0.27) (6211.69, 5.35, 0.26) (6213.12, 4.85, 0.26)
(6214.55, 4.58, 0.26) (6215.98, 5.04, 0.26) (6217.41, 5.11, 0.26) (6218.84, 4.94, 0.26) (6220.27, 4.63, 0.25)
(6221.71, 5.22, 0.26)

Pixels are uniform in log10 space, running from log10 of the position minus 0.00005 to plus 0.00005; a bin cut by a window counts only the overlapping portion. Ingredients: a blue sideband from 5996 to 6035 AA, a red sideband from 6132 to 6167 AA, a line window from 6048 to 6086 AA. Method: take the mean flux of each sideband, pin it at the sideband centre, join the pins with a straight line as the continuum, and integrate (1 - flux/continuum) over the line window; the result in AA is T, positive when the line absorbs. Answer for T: -2.17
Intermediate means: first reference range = 5.27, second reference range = 4.99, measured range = 5.46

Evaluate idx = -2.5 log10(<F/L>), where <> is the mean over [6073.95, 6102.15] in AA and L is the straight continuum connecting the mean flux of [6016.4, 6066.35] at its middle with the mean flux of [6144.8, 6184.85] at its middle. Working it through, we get -0.034 mag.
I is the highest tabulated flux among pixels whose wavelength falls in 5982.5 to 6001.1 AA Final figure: 6.04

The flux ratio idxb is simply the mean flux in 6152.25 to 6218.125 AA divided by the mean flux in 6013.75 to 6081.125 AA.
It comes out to 0.93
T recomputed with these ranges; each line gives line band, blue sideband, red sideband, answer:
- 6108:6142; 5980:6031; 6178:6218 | 0.6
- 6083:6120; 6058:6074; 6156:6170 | -1.5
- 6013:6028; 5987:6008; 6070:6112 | 0.3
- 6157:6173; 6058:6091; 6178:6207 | 2.4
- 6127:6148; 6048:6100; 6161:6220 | 0.2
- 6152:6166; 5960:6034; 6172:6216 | 1.4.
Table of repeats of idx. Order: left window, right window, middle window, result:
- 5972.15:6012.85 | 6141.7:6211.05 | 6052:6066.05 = -0.03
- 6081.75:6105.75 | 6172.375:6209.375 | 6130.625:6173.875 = 0.06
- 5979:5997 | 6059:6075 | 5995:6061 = 0.02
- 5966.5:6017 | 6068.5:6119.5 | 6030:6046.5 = -0.04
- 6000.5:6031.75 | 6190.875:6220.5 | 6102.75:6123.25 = 0.03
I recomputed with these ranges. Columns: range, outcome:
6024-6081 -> 6.2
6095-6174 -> 6.11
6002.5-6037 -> 5.83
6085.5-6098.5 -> 5.57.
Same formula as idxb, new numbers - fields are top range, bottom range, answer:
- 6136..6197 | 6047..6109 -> 0.95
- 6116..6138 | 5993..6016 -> 0.97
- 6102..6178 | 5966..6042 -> 0.94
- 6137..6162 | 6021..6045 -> 0.93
